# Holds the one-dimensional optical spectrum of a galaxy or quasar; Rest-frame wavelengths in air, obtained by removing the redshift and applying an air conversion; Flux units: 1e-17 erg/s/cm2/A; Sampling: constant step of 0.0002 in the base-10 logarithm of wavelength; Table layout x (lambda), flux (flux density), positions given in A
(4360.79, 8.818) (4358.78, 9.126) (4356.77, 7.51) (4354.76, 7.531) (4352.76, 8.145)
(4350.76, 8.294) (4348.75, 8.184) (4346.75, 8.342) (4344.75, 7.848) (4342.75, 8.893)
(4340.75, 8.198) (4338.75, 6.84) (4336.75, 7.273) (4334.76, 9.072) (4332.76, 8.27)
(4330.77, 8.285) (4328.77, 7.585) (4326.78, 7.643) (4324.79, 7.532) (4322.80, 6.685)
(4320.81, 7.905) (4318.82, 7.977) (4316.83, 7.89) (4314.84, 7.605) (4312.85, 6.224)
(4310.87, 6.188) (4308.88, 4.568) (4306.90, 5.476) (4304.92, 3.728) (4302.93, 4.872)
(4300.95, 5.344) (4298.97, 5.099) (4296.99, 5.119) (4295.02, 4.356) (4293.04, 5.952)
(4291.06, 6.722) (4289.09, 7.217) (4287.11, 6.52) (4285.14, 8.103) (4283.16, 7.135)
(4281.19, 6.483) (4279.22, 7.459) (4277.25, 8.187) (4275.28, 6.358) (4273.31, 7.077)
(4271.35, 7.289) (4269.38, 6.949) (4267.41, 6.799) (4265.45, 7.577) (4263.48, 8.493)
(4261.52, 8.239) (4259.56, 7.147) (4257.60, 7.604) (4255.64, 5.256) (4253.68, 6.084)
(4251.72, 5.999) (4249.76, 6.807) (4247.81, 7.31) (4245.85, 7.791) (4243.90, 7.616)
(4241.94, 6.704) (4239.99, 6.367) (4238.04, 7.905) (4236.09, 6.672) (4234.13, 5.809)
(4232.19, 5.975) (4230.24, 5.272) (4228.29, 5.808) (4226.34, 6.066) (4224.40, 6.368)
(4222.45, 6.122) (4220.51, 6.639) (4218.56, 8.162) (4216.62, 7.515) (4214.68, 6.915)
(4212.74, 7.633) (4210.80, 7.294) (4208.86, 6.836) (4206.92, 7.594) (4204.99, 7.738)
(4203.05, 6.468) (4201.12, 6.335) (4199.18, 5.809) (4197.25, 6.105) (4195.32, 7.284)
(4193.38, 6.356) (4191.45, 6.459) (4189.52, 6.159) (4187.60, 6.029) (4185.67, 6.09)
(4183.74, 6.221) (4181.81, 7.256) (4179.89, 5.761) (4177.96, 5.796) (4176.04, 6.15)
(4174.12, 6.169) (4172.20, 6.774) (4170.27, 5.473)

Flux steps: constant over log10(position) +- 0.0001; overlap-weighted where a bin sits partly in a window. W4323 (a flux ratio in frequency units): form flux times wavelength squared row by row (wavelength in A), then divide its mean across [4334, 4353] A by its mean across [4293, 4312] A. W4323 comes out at 1.64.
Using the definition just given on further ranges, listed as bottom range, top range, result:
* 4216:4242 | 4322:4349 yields 1.28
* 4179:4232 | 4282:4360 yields 1.13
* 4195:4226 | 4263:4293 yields 1.07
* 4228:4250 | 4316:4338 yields 1.22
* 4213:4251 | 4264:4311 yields 0.96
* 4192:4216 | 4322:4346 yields 1.22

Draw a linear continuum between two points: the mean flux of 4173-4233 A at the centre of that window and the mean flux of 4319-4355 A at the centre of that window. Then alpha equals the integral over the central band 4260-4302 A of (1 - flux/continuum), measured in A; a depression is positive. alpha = 3.12 A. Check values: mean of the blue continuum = 6.53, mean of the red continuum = 7.93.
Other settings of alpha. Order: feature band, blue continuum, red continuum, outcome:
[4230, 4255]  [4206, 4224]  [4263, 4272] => 2.1 A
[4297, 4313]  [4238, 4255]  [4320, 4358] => 5.1 A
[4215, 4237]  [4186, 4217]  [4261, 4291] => 1.6 A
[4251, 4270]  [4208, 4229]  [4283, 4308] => -2.3 A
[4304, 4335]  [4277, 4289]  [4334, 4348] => 3.1 A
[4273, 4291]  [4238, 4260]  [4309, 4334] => -0.2 A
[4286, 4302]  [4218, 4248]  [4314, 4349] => 3.4 A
